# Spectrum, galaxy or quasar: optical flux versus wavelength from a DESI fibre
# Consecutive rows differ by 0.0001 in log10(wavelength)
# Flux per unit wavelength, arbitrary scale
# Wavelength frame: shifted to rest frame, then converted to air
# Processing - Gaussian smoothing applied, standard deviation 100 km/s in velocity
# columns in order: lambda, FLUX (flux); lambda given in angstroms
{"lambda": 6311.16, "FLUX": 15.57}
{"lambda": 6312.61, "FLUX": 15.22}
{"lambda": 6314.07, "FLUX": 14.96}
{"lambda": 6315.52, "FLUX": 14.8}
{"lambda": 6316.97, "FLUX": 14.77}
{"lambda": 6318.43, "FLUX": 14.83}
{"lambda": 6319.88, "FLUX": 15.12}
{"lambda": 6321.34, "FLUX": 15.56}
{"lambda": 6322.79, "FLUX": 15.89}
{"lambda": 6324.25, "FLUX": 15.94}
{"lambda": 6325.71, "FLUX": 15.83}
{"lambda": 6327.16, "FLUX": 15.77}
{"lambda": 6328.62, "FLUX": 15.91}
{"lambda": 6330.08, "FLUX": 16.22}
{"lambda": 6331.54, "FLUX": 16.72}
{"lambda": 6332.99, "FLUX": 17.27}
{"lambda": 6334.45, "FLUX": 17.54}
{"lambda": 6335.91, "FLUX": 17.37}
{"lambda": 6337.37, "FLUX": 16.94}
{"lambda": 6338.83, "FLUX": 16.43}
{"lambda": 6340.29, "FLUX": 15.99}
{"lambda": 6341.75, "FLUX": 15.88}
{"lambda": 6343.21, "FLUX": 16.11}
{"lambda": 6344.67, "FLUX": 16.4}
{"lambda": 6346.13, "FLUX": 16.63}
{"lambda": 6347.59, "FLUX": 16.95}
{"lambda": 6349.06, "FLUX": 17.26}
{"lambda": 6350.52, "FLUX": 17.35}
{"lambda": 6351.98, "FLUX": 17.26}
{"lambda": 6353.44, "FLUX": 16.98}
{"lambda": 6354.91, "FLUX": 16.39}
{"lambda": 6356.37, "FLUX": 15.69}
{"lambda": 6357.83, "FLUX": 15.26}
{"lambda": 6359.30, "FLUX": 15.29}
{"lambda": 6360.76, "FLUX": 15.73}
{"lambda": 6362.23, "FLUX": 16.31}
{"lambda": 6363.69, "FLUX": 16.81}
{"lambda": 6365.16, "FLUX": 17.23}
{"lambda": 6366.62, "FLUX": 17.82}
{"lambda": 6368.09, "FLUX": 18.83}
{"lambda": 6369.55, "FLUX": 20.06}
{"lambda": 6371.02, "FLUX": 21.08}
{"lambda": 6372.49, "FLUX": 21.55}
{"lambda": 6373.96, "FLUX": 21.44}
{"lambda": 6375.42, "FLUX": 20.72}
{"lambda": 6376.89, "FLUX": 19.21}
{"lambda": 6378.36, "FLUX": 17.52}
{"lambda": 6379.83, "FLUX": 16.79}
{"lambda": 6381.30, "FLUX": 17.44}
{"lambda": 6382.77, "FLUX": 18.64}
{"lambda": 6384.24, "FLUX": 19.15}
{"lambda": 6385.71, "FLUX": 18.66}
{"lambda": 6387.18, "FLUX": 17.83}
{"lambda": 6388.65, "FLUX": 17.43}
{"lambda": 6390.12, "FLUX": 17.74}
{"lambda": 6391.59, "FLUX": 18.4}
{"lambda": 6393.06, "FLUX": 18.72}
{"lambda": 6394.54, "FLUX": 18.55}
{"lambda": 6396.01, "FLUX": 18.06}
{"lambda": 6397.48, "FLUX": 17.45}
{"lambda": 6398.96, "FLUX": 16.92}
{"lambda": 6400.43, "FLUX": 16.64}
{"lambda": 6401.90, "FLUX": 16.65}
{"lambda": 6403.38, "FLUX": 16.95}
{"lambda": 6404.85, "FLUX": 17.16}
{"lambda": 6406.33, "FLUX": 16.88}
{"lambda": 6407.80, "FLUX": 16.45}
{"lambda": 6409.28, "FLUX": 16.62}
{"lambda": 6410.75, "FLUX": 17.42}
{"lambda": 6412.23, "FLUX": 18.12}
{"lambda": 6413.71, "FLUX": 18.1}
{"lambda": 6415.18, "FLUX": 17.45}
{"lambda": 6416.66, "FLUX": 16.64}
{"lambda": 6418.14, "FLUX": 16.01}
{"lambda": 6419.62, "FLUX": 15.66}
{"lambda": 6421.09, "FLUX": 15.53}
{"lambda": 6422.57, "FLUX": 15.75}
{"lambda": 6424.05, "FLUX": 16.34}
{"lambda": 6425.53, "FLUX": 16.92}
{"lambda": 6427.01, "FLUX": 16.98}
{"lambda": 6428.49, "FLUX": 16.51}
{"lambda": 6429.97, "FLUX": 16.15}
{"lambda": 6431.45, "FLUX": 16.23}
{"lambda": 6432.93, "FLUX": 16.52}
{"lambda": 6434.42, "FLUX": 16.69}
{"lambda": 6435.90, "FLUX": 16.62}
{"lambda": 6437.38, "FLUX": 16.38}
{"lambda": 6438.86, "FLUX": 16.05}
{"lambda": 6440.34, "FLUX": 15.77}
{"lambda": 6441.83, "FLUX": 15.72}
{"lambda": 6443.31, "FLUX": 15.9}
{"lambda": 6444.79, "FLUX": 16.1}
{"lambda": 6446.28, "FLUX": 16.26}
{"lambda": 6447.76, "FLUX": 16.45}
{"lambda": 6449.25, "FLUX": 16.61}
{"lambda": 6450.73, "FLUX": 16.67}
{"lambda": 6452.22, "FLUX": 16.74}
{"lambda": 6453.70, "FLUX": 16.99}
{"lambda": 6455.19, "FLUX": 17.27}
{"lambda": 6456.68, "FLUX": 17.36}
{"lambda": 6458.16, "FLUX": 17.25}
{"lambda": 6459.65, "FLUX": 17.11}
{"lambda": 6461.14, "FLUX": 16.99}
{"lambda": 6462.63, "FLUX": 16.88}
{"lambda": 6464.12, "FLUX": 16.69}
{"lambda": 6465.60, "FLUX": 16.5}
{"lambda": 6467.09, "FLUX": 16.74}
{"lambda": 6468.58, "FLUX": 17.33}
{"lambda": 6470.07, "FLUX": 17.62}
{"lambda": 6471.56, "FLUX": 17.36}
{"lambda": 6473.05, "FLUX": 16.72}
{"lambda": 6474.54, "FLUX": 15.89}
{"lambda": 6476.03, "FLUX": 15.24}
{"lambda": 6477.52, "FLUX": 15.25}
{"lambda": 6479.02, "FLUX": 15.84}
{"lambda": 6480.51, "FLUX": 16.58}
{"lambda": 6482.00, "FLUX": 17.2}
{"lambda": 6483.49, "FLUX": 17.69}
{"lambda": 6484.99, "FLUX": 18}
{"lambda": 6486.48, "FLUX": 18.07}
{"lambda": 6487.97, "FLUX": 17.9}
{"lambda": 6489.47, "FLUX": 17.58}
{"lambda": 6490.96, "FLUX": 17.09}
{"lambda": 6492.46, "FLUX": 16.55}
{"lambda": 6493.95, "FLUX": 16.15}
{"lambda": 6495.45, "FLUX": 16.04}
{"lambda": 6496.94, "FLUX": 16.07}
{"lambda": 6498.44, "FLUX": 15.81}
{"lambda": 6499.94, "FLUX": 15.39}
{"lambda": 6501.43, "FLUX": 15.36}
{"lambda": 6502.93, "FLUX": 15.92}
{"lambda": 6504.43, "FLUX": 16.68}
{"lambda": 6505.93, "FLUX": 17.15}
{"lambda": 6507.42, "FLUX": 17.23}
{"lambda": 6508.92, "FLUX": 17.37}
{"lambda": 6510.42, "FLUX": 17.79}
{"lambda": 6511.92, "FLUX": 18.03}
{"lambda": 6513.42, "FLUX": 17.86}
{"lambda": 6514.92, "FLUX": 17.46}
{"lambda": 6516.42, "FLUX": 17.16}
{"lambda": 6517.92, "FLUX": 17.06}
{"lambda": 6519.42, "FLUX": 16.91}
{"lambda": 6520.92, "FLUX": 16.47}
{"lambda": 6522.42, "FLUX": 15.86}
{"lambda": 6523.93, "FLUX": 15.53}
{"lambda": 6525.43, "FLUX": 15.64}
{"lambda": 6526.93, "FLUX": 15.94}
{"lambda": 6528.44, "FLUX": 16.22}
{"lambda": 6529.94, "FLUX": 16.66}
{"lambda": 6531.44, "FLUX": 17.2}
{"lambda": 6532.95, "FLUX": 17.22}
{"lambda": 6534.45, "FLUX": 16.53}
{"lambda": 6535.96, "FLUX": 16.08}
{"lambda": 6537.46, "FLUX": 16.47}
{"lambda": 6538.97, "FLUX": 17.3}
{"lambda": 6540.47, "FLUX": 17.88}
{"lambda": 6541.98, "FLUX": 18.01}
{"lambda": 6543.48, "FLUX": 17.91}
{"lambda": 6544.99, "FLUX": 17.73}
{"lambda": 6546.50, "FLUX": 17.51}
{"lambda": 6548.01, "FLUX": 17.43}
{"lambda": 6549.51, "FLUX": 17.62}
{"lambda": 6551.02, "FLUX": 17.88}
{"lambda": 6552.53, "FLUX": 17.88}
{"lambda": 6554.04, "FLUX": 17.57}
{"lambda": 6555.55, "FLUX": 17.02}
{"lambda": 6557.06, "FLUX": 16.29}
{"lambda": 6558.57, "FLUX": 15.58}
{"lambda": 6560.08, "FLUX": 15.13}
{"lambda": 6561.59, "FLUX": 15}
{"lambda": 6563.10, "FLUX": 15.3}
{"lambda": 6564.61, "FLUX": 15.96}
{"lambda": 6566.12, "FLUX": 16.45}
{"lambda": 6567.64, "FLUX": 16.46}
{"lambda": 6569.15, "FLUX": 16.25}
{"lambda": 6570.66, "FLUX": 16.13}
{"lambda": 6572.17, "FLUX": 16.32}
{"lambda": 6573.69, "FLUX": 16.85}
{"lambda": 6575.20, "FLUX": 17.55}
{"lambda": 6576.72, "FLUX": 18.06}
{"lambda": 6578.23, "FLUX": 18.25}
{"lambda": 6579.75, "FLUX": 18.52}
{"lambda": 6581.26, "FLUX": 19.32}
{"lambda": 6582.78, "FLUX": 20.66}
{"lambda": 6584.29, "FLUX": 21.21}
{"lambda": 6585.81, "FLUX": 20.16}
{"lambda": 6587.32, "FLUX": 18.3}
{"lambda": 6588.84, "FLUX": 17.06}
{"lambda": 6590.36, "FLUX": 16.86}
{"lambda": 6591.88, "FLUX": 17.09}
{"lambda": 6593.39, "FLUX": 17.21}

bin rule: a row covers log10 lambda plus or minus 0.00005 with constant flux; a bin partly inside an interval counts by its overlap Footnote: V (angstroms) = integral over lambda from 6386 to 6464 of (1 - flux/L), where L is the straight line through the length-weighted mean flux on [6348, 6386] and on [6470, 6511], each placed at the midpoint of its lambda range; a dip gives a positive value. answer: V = 2.1 angstroms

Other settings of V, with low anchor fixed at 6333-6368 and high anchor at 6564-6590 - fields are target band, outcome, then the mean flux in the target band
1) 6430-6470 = 1.3 angstroms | 16.6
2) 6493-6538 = 2.4 angstroms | 16.6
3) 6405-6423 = 0.2 angstroms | 16.8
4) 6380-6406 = -1.4 angstroms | 17.7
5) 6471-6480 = 0.7 angstroms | 16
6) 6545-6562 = 0.8 angstroms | 16.9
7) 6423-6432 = 0.3 angstroms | 16.5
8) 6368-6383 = -2.4 angstroms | 19.4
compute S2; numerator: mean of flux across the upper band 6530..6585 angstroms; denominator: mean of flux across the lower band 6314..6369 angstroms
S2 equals 1.1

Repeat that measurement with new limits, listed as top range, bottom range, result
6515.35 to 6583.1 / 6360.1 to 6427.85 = 0.96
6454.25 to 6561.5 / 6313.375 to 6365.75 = 1.04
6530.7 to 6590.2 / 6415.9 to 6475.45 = 1.05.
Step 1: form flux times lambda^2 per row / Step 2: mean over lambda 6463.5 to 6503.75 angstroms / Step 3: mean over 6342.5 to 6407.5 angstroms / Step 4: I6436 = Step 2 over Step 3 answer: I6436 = 0.97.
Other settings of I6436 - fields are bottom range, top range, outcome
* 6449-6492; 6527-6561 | 1.03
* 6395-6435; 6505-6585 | 1.06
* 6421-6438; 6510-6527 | 1.05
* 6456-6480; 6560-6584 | 1.06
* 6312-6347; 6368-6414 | 1.16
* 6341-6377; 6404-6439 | 0.96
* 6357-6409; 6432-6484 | 0.95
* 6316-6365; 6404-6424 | 1.05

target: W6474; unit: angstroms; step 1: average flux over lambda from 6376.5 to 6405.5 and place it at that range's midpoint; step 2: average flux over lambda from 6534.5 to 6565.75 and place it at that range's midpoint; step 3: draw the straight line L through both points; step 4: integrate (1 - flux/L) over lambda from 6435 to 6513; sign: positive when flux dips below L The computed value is 2.72 angstroms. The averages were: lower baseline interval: 17.8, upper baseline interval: 16.9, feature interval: 16.7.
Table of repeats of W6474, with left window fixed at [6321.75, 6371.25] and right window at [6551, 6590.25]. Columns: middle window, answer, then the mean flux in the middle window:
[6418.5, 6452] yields 1.41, 16.3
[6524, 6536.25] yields 0.59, 16.4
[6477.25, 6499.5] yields 0.41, 16.8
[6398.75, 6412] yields 0.00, 16.9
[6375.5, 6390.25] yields -1.16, 18.2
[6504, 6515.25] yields -0.19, 17.5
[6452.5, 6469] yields 0.05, 17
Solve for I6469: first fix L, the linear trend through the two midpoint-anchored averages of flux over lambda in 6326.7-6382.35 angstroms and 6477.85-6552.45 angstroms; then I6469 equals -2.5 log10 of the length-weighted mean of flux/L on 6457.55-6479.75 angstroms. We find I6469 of 0.027 mag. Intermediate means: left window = 17.3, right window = 16.9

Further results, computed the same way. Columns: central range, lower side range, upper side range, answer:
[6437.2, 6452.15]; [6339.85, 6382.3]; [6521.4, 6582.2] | 0.067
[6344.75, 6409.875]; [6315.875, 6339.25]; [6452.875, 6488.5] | -0.082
